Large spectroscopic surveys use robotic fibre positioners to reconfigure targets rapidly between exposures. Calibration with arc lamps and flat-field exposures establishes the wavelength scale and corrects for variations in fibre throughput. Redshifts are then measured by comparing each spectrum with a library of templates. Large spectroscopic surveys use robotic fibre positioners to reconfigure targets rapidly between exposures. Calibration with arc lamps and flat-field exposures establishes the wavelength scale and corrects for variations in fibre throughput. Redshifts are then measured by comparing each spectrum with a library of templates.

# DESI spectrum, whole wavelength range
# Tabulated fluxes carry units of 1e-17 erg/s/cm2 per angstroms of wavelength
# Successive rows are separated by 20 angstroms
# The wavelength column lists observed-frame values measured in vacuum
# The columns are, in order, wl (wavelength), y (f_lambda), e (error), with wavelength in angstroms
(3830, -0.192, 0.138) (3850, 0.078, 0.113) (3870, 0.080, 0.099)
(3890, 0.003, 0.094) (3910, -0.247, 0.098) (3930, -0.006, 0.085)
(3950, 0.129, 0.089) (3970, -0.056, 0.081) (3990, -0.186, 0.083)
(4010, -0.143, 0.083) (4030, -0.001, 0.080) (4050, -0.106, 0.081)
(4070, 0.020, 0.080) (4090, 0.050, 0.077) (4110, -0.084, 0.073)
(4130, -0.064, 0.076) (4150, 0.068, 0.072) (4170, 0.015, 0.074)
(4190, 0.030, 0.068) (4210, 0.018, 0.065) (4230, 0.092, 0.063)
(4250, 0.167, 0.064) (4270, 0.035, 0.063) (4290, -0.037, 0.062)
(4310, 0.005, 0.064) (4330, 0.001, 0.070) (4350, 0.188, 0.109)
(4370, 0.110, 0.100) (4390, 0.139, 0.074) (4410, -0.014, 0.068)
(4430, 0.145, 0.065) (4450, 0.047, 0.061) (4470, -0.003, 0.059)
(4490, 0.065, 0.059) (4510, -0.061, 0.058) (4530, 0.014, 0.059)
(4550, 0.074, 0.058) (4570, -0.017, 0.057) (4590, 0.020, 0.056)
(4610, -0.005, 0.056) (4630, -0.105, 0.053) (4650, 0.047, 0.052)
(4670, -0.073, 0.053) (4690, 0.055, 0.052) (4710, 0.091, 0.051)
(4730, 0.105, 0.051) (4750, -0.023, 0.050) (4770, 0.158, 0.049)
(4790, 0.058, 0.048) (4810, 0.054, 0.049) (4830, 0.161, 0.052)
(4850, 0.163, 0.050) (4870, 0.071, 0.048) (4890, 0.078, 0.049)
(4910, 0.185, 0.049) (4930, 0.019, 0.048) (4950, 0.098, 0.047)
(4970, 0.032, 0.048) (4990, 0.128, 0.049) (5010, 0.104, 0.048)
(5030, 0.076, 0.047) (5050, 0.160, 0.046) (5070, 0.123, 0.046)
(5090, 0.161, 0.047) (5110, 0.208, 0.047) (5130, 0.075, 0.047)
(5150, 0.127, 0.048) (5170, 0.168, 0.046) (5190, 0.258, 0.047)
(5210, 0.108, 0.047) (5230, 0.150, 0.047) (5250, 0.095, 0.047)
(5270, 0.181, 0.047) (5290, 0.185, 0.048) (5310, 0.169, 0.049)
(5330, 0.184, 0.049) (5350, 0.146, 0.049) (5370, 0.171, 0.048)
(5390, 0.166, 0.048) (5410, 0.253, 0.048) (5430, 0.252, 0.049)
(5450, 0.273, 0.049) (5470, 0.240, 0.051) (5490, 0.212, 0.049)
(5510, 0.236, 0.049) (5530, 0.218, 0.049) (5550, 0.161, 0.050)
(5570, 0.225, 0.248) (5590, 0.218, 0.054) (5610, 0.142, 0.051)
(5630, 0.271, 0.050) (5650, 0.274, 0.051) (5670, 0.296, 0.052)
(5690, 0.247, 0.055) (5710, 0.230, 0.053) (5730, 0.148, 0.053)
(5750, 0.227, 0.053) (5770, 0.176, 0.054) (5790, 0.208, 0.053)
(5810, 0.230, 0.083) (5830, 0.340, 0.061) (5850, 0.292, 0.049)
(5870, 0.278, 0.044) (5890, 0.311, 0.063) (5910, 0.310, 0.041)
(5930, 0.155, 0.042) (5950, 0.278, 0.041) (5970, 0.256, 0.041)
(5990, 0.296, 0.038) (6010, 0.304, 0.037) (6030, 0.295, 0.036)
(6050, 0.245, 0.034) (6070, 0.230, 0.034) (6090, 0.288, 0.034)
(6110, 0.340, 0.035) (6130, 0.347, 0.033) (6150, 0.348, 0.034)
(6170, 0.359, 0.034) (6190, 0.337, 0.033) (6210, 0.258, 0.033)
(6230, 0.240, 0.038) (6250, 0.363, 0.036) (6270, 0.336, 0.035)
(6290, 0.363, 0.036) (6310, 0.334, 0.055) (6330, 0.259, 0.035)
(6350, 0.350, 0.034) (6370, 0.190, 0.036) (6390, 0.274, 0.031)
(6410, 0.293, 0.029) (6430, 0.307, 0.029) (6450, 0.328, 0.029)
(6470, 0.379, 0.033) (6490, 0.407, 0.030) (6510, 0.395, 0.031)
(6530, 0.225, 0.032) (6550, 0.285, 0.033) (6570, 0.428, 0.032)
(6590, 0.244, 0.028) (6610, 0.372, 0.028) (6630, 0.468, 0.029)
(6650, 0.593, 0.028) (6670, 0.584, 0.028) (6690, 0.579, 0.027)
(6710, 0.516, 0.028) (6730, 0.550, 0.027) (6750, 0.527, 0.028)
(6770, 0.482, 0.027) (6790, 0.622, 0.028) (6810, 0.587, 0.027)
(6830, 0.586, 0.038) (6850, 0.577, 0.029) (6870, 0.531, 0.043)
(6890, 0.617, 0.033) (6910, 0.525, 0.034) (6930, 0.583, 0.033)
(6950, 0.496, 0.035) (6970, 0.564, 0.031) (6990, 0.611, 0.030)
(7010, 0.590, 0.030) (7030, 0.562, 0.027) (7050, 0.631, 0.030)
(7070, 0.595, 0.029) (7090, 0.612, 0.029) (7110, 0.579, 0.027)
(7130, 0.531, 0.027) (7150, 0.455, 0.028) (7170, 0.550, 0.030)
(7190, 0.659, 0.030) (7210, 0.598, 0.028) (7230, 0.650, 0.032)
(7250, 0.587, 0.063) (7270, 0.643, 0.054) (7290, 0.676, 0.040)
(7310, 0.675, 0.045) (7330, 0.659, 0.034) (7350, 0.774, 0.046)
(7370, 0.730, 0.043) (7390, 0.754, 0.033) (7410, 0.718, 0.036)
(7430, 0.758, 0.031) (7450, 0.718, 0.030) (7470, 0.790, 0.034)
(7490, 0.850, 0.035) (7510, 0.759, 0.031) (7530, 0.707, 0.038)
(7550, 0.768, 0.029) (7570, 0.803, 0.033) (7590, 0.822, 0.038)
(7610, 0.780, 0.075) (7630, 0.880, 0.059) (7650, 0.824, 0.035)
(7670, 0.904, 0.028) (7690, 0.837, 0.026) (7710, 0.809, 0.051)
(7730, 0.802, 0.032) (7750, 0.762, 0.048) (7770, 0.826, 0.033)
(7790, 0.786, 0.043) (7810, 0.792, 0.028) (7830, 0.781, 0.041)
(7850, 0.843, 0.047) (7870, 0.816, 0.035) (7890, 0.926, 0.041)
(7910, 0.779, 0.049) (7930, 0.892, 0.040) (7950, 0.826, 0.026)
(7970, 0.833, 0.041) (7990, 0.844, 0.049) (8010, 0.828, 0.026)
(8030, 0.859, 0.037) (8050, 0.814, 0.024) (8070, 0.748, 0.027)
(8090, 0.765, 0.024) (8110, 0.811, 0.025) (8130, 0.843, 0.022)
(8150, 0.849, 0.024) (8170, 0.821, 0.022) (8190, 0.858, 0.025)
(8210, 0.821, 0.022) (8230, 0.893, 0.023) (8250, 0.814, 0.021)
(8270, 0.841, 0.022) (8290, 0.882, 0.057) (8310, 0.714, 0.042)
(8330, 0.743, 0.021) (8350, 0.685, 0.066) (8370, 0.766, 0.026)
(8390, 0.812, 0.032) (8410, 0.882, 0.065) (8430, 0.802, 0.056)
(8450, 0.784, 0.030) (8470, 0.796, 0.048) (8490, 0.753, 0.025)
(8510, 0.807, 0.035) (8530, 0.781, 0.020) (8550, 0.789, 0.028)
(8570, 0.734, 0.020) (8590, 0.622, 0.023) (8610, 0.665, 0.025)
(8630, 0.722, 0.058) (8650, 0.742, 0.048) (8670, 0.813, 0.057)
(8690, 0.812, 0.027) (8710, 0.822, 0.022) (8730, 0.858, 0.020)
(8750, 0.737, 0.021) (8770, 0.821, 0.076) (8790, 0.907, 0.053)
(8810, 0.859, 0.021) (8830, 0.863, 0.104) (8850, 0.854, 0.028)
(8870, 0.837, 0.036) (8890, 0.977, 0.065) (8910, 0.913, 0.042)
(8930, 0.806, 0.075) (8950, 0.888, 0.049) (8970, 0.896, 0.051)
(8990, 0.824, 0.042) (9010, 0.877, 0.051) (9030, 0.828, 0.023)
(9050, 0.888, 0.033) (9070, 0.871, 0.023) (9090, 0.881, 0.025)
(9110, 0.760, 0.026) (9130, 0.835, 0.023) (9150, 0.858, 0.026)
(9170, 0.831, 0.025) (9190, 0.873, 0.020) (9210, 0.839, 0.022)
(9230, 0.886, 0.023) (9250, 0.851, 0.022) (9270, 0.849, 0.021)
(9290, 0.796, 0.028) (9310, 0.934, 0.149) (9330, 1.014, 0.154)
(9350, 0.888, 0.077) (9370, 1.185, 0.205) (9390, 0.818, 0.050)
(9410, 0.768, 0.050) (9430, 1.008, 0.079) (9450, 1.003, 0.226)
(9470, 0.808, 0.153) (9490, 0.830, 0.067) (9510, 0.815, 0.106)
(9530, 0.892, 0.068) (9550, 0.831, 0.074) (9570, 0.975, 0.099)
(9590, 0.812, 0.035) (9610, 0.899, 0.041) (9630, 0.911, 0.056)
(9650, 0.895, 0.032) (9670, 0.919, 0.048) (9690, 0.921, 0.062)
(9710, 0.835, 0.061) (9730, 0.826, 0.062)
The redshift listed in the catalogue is 0.662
